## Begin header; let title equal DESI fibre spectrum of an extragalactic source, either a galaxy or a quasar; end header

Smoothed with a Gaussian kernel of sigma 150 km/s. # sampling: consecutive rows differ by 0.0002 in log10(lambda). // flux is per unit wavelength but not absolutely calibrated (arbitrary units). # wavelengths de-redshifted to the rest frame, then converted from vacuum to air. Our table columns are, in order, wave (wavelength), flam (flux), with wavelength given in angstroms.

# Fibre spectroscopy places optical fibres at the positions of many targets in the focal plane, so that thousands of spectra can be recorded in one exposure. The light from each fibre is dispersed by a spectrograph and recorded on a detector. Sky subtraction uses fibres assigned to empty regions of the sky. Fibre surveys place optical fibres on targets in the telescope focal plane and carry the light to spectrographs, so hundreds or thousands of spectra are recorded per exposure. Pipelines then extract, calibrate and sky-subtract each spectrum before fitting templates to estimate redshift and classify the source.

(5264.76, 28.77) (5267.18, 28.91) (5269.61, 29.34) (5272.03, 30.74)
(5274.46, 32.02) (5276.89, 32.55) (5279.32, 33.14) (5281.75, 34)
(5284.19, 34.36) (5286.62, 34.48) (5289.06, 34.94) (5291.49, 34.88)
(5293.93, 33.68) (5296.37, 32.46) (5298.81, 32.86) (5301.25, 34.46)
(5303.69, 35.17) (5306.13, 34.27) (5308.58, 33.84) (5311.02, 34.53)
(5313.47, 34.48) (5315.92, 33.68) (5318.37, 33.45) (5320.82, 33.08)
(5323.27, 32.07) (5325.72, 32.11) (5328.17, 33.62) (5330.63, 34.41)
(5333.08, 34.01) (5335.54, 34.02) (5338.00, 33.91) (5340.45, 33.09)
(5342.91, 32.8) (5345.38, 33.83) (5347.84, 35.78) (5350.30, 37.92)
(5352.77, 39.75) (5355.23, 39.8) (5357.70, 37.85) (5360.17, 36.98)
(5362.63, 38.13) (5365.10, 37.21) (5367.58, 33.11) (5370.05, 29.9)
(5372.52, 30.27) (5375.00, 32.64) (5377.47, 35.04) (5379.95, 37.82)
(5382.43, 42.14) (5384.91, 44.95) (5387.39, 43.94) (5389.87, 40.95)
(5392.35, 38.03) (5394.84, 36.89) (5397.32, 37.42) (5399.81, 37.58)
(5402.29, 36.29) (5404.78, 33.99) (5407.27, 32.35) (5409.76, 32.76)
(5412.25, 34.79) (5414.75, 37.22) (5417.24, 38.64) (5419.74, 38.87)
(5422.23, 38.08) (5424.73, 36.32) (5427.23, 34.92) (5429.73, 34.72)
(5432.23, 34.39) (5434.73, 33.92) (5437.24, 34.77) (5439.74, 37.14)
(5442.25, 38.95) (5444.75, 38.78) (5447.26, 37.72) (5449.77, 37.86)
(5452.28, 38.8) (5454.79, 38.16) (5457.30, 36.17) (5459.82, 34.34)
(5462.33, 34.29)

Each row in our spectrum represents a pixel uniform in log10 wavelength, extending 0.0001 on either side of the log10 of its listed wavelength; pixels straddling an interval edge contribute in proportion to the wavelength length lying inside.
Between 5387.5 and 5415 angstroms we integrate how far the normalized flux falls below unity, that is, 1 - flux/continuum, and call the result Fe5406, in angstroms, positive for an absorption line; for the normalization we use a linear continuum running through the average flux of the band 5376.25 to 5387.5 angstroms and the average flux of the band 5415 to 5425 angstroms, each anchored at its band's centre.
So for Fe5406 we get 2.0 angstroms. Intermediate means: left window 40.5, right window 38.1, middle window 36.5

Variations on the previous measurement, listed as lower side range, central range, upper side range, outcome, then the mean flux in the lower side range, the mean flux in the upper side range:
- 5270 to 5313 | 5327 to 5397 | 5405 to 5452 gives -2.87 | 33.6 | 36.2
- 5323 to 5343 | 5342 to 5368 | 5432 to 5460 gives -2.05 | 33.4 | 36.9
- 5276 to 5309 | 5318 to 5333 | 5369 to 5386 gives 0.70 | 33.9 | 36.1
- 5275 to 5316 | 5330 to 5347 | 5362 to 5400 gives 0.88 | 34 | 37.2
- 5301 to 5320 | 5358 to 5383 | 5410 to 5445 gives 0.05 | 34.2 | 36.4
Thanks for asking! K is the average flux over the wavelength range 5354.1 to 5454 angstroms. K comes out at 36.8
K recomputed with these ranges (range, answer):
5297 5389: 35.3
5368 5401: 37.4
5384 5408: 38.3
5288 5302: 33.9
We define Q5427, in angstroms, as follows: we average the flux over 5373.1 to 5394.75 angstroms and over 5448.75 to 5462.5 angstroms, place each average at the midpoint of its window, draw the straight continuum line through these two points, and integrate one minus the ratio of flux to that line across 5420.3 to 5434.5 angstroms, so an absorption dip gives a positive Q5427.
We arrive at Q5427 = 0.7 angstroms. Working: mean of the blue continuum 39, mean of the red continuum 36.8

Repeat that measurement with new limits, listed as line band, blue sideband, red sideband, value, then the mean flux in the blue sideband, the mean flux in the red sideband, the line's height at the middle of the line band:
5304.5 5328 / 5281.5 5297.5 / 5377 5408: 1.1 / 34.1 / 38.4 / 35.2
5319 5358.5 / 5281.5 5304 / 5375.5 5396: 2.2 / 34.1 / 39.7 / 36.9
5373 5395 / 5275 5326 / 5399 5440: -2.4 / 33.7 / 35.6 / 35.1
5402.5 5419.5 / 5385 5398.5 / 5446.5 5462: 1.6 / 39.9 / 37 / 39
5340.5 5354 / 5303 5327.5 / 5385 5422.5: -0.3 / 33.6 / 37.4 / 35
